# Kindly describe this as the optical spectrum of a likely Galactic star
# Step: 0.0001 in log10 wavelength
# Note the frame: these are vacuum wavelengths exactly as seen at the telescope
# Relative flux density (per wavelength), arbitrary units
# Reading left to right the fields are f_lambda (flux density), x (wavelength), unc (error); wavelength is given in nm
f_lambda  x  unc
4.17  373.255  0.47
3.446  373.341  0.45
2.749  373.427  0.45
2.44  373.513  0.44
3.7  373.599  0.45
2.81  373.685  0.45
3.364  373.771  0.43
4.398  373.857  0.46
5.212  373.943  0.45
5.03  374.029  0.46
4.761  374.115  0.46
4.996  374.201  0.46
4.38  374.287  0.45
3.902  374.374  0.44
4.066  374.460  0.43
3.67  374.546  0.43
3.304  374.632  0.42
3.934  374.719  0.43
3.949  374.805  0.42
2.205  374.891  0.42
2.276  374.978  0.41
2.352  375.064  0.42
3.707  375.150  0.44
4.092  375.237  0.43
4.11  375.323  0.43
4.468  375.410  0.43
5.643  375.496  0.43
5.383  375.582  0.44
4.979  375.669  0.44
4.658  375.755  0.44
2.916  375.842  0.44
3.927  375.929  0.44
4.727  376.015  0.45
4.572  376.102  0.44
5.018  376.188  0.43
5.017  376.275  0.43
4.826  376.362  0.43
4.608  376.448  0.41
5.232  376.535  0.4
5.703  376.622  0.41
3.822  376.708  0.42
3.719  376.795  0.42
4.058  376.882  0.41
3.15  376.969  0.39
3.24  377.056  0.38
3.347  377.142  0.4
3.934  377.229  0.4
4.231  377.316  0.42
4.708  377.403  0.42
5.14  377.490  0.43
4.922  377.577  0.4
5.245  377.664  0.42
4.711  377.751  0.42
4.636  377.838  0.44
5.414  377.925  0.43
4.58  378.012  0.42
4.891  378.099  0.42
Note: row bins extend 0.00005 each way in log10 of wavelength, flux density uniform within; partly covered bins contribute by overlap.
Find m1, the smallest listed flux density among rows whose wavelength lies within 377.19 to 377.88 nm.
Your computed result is 3.934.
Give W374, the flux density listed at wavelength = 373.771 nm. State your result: 3.364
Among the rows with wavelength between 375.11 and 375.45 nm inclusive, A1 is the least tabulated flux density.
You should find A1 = 3.707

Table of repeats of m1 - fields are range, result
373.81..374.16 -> 4.398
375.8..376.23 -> 2.916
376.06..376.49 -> 4.572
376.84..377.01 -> 3.15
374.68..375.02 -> 2.205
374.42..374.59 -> 3.67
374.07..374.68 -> 3.304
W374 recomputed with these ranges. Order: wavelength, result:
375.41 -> 4.468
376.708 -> 3.822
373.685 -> 2.81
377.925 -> 5.414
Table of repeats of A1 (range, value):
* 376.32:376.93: 3.719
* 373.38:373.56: 2.44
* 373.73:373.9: 3.364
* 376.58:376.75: 3.822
